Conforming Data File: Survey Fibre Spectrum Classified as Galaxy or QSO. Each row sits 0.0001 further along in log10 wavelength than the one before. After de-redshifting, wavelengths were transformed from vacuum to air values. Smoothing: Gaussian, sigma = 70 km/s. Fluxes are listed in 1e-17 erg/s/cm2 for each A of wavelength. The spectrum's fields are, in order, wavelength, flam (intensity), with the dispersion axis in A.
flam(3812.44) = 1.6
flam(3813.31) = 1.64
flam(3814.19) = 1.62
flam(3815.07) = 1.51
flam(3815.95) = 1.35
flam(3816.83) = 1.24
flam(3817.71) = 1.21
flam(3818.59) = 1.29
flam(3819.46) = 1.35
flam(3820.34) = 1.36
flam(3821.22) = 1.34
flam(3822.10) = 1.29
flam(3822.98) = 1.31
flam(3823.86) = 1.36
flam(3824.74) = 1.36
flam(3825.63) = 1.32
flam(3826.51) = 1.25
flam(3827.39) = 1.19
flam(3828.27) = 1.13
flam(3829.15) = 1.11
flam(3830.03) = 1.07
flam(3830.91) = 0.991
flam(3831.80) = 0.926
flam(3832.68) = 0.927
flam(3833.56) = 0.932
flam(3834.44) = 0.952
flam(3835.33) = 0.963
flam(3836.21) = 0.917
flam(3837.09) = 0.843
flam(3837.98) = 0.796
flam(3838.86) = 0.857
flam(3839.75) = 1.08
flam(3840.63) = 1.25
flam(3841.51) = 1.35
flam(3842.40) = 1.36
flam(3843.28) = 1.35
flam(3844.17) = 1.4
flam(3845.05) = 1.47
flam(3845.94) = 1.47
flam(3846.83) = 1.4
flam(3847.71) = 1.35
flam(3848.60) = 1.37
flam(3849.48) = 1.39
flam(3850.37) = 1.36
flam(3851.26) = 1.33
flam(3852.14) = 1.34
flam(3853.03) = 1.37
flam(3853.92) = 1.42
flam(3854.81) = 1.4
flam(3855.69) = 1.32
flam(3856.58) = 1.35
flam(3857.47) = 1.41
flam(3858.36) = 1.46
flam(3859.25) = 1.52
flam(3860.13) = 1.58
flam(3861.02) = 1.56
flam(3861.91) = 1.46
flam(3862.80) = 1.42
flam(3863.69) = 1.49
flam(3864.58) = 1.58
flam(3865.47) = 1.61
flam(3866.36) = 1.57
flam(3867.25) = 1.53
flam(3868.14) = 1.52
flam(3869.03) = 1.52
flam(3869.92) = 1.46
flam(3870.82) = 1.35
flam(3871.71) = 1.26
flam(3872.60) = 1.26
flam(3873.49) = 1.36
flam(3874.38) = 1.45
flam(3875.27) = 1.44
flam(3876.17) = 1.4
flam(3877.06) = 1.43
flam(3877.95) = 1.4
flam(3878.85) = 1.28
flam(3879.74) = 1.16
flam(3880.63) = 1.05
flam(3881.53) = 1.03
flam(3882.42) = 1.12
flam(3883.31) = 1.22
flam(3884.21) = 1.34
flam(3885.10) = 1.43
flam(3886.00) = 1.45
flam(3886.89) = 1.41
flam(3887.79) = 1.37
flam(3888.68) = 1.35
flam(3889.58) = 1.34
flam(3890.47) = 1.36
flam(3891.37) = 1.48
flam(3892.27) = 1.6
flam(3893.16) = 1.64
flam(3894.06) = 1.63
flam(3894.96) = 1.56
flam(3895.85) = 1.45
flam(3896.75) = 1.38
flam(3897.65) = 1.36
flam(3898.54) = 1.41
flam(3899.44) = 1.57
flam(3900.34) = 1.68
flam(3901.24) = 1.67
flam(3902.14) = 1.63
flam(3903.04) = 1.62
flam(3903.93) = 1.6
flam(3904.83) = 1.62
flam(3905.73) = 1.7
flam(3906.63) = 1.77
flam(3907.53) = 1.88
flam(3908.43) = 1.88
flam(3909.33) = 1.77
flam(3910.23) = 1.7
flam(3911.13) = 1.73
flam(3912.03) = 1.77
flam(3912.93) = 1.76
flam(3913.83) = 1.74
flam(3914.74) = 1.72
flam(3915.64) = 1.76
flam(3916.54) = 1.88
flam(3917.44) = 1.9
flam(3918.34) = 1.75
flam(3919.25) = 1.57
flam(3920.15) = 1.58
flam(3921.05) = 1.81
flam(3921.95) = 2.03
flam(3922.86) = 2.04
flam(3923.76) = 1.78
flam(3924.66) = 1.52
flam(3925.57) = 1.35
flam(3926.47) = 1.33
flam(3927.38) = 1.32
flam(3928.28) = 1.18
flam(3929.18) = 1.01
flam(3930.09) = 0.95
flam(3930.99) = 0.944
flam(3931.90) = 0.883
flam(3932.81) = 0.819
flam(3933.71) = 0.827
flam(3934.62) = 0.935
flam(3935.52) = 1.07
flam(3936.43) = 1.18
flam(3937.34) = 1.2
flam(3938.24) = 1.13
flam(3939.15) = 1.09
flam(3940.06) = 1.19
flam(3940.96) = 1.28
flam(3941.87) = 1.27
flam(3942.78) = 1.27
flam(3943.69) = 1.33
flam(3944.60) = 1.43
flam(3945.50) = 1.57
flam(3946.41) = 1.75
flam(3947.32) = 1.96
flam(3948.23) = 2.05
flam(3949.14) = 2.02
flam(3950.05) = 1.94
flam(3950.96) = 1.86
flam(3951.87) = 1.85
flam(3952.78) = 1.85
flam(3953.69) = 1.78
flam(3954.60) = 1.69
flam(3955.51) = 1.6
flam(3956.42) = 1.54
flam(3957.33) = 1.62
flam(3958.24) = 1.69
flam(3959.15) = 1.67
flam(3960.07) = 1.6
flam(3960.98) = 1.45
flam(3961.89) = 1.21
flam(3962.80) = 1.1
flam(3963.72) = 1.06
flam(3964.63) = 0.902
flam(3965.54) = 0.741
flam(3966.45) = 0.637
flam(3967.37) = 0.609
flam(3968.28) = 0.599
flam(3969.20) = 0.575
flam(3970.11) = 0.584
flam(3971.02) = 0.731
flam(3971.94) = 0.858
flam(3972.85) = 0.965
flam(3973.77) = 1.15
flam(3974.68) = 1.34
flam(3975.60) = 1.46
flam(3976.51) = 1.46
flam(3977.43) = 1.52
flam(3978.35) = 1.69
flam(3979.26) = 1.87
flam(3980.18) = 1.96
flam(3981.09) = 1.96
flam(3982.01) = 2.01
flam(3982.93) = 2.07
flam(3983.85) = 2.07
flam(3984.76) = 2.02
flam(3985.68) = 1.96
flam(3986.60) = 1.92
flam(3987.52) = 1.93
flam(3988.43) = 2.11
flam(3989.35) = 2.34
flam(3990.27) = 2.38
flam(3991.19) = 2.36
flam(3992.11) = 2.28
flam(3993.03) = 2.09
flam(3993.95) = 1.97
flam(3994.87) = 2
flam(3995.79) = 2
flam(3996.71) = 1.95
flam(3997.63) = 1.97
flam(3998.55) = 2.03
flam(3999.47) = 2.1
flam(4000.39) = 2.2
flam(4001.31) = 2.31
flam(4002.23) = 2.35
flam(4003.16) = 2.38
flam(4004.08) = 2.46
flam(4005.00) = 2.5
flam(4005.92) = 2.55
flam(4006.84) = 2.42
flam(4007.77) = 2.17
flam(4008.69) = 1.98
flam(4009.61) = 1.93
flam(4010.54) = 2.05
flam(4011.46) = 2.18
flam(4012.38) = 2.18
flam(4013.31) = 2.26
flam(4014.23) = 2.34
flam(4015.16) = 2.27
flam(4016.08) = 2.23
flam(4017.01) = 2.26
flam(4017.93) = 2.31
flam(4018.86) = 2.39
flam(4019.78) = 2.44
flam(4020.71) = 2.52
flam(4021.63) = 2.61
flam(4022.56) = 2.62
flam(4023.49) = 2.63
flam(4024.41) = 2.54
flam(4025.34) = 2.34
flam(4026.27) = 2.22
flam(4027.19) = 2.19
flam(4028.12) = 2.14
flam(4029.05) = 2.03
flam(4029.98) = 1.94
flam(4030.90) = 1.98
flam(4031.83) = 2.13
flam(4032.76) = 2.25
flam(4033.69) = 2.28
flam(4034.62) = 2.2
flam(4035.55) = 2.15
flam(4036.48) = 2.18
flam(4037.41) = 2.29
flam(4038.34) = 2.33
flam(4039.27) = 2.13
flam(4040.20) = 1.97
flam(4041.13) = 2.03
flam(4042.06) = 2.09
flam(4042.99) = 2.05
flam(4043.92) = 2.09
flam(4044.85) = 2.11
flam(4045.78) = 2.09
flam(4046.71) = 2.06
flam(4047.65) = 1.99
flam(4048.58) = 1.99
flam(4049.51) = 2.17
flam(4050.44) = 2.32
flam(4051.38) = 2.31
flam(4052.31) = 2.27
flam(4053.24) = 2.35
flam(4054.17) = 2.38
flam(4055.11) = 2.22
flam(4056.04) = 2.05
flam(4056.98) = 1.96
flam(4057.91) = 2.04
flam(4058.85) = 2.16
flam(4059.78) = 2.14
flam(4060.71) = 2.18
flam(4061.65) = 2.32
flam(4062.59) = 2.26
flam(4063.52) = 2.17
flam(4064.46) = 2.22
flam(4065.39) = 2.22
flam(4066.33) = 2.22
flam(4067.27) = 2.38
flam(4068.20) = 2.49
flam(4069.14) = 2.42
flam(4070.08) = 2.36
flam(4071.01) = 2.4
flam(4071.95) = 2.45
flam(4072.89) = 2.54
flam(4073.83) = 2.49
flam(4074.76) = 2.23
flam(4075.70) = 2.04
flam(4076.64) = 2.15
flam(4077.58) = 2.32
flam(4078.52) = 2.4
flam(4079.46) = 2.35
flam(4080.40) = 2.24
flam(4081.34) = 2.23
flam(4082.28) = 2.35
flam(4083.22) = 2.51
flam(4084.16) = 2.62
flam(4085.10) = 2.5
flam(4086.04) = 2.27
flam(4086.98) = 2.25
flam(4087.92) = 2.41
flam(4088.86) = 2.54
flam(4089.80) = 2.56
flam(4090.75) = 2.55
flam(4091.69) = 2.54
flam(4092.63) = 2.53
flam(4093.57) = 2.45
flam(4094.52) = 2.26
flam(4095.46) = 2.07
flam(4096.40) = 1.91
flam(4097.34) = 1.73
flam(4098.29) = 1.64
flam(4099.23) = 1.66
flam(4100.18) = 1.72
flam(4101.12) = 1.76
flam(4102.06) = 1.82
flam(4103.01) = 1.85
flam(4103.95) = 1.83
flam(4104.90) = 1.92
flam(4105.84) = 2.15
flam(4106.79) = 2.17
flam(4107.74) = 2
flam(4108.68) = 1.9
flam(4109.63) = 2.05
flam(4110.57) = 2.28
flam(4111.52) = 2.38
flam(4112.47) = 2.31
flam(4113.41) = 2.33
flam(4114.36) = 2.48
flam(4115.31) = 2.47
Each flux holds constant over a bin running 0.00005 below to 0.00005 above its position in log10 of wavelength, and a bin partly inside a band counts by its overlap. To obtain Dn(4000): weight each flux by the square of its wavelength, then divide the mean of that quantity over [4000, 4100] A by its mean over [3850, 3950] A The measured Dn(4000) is 1.66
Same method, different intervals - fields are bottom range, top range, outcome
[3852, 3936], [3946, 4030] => 1.35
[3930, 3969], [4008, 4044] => 1.74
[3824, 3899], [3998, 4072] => 1.84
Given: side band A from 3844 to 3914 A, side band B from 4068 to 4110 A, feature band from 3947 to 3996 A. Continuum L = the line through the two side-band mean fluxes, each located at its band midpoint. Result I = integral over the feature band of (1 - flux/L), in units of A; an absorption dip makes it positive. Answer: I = 5.4 A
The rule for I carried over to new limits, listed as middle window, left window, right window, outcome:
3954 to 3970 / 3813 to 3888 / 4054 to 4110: 5.1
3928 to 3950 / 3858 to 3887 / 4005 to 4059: 5.9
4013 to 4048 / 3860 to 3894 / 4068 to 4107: -4.0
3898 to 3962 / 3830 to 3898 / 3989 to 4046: 6.0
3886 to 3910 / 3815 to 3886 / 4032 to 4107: -1.1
